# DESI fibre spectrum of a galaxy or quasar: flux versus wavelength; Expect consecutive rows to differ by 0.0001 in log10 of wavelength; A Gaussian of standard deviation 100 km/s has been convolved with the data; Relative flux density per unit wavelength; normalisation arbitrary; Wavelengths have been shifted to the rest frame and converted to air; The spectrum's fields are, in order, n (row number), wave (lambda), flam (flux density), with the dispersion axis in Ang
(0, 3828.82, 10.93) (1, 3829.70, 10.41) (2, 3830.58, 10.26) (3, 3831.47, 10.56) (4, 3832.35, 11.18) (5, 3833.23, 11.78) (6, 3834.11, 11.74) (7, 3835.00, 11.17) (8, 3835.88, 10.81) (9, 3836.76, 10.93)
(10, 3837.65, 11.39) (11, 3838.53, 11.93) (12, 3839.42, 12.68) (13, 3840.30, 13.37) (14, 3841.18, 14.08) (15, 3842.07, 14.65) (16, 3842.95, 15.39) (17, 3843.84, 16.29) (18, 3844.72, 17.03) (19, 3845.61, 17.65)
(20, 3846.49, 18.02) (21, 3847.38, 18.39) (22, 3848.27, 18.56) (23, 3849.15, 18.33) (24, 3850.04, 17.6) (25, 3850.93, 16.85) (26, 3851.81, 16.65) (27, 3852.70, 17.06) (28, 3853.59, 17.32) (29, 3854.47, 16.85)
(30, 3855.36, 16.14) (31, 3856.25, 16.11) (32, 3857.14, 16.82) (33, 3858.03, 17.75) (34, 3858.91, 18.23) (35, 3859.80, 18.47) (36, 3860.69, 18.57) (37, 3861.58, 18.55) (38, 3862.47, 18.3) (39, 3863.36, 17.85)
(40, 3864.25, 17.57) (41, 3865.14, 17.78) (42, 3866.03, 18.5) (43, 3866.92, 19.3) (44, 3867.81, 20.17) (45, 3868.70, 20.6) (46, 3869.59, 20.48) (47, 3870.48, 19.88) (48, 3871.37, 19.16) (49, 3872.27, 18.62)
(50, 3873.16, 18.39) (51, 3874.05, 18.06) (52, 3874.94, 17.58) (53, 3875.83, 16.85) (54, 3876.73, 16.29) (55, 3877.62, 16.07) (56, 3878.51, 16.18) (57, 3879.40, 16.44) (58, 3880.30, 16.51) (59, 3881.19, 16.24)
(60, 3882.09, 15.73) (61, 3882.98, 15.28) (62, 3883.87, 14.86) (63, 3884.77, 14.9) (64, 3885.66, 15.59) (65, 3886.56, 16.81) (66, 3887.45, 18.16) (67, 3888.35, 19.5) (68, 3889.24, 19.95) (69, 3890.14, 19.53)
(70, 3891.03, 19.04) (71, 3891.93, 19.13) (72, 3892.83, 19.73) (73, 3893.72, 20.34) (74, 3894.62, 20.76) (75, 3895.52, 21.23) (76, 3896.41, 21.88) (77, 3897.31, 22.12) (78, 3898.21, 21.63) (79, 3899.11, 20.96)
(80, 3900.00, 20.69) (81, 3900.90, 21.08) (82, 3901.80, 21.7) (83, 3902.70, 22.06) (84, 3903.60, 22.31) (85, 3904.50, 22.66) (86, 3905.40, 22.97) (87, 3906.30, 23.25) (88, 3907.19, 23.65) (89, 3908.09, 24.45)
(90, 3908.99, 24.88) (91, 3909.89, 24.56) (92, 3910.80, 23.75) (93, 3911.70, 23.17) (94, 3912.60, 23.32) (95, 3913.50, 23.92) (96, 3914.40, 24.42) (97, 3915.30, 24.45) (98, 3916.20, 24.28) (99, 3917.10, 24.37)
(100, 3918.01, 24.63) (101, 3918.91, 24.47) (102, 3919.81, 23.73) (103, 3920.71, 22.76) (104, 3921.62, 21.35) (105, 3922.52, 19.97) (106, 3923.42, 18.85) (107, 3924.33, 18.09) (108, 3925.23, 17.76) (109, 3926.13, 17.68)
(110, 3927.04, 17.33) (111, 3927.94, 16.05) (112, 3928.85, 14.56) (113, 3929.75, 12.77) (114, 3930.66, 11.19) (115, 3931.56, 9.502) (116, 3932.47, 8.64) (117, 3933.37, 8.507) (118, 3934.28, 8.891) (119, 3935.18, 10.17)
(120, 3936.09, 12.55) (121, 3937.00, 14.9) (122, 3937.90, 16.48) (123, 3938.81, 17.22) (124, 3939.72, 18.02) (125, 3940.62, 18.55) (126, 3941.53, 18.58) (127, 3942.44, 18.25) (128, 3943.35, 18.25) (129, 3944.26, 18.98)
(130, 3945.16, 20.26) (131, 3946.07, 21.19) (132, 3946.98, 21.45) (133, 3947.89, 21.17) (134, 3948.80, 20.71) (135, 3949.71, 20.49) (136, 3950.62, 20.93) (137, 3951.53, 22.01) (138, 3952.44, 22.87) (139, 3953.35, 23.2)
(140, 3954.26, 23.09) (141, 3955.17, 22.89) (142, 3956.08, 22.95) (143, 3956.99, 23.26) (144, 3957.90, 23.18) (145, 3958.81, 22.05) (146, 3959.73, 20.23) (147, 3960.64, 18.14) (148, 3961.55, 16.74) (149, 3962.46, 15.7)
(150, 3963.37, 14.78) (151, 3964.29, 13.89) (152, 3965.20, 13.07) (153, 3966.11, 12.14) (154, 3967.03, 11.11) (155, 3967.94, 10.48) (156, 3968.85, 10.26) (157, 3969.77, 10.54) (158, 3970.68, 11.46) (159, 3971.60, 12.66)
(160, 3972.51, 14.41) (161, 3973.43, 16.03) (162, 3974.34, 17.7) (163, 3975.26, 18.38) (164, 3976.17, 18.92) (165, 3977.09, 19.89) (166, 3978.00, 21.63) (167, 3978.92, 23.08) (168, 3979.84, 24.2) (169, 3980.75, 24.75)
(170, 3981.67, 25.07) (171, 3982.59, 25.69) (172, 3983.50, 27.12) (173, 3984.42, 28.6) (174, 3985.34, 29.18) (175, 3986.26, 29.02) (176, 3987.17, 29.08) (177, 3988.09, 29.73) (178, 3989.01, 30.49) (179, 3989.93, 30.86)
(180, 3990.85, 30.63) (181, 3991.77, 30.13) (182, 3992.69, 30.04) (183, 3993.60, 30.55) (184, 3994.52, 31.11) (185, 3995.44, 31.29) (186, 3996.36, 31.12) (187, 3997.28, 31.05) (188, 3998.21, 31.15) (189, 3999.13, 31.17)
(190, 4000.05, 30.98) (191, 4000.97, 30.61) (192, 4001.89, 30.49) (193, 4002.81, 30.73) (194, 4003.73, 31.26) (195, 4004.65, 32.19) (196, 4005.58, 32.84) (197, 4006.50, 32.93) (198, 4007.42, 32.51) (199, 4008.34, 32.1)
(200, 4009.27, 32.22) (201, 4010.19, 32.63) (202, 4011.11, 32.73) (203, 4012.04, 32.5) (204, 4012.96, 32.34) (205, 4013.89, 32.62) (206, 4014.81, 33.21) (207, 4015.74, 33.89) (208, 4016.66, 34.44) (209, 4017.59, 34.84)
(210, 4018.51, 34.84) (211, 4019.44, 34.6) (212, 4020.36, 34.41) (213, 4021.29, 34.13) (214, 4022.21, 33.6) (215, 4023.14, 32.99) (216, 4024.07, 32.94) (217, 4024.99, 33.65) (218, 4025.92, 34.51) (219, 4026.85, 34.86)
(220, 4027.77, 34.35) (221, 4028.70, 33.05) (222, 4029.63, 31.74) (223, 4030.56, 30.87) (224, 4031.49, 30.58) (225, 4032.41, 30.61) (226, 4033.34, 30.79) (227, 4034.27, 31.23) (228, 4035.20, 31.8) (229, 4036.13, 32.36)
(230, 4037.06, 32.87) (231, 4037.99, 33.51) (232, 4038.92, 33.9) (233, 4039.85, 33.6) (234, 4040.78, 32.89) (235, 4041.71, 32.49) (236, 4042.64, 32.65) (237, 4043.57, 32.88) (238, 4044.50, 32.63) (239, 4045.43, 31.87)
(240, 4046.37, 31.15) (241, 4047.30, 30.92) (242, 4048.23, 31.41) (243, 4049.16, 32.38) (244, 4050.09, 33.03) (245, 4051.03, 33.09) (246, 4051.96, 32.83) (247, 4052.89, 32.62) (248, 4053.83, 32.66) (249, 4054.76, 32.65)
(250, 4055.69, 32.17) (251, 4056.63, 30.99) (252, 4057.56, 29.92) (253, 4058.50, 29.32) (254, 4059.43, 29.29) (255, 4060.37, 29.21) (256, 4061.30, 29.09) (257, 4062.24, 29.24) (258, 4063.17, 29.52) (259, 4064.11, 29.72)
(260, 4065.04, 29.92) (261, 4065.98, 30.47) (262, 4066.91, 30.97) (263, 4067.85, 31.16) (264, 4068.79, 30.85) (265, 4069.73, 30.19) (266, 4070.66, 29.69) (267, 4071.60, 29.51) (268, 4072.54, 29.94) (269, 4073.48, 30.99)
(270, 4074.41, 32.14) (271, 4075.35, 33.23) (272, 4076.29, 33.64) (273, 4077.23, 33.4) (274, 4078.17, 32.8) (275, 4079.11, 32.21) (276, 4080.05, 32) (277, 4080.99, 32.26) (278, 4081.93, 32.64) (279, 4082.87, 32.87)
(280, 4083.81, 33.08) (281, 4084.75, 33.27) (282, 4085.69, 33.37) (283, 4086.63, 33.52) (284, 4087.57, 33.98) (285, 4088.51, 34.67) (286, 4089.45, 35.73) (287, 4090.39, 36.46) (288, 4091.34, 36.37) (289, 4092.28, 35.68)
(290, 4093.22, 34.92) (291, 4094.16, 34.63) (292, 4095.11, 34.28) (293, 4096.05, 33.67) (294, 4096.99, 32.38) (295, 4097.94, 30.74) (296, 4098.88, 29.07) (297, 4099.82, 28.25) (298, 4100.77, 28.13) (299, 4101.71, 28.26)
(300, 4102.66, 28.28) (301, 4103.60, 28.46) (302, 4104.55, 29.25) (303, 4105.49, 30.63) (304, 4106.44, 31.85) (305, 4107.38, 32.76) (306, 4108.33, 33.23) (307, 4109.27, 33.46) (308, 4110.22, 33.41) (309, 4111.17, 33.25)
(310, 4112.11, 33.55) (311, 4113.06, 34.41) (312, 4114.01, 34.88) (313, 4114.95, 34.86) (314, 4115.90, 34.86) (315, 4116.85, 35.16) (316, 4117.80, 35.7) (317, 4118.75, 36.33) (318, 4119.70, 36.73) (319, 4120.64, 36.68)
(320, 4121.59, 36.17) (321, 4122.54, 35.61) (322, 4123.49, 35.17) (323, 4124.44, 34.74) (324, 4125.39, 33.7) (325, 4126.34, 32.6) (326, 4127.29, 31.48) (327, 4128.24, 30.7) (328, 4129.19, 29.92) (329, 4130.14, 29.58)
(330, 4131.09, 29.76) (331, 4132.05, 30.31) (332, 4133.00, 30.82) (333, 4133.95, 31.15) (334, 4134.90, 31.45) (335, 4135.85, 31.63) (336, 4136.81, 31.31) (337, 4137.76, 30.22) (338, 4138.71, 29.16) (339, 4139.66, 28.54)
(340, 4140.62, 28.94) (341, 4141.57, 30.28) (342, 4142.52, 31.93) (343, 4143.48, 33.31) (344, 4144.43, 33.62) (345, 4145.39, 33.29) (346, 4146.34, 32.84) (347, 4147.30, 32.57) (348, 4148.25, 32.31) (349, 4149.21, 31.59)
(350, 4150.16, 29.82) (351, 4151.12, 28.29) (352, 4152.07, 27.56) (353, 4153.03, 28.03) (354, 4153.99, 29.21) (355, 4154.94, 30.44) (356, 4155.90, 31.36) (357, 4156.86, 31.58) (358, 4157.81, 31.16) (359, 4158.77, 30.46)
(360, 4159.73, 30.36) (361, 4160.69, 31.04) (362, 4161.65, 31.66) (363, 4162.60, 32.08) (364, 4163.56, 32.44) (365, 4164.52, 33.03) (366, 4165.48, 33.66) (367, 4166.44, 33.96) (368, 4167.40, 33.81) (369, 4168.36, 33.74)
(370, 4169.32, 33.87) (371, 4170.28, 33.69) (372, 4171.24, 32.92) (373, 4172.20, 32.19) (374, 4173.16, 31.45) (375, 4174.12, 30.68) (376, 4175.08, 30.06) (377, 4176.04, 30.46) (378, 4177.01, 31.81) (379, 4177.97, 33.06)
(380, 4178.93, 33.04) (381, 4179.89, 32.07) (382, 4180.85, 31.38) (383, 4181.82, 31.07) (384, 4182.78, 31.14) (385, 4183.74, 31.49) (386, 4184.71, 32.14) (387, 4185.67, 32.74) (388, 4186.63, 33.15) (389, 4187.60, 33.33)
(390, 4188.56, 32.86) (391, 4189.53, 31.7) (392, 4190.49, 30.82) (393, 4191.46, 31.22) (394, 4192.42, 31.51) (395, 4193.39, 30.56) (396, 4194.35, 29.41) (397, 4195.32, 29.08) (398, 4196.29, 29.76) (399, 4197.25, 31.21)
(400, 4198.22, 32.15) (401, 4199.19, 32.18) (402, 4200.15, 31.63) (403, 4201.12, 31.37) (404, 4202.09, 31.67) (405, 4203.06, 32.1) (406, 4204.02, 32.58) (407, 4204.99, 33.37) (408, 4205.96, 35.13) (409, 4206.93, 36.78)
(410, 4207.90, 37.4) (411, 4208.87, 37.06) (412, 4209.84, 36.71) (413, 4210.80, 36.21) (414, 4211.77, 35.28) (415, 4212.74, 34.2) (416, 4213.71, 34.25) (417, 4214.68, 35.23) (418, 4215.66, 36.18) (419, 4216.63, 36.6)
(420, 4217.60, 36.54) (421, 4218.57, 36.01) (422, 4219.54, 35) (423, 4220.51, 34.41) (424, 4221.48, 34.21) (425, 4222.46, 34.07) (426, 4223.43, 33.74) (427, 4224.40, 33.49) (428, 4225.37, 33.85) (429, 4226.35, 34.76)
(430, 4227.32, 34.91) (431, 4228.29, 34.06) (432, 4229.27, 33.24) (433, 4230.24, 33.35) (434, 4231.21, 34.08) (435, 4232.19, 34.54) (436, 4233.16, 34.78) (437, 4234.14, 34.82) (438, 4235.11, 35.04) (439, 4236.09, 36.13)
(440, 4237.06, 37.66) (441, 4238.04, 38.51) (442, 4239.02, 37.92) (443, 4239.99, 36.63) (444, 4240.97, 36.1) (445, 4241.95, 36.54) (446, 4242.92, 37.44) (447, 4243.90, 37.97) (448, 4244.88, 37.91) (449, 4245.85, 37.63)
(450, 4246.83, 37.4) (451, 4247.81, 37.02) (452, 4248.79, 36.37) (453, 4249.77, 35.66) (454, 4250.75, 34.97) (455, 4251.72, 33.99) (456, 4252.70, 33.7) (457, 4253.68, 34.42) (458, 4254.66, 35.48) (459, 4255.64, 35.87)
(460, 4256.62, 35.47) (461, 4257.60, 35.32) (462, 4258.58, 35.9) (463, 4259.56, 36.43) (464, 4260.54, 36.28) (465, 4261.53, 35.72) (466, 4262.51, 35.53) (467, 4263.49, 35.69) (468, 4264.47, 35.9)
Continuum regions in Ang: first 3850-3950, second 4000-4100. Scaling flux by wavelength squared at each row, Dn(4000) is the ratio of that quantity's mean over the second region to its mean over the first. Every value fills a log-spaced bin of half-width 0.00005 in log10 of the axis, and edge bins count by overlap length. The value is 1.85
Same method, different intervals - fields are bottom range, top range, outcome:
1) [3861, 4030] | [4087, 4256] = 1.64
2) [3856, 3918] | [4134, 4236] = 1.90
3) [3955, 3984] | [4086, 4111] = 1.90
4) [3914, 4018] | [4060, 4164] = 1.51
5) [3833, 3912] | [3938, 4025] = 1.46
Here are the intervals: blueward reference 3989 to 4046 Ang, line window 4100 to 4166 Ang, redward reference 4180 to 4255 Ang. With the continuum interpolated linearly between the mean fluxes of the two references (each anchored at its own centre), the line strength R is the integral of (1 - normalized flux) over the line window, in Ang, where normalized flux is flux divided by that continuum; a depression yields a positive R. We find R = 3.1 Ang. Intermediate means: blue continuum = 32.3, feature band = 31.9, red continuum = 34.2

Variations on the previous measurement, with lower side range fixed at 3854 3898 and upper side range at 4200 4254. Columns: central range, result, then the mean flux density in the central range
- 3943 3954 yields 0.3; 21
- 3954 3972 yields 4.8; 16.4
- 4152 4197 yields 1.5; 31.6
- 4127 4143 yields 0.2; 30.4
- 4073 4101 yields -4.6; 33.1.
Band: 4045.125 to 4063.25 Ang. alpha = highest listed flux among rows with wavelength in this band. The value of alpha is 33.09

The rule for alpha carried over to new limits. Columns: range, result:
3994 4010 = 32.93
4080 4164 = 36.73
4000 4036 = 34.86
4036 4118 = 36.46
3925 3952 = 22.01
